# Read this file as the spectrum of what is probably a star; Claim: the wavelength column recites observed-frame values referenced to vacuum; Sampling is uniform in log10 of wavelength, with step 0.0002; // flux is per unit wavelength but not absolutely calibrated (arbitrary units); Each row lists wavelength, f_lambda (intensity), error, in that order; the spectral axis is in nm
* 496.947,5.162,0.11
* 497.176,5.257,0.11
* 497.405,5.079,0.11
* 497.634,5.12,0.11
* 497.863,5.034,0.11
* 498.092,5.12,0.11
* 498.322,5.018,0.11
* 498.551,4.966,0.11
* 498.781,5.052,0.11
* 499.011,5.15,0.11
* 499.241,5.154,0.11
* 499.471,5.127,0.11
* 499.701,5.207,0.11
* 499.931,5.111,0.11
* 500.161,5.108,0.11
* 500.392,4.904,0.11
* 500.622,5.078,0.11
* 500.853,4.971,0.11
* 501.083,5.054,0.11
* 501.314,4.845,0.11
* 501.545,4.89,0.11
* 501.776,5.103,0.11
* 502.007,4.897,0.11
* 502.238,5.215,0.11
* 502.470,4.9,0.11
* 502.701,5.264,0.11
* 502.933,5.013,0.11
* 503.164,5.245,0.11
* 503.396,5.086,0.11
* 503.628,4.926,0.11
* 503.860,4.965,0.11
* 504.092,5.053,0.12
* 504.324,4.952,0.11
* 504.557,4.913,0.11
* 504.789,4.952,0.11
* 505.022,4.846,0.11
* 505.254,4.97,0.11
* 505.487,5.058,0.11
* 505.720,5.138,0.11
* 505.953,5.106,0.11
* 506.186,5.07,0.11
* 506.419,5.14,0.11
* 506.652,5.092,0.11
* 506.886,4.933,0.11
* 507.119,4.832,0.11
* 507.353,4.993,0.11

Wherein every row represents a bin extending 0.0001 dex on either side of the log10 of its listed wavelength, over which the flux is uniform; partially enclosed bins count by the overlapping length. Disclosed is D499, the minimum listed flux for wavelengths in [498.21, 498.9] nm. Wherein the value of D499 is 4.966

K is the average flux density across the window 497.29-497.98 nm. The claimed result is 5.08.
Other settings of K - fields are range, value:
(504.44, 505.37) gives 4.92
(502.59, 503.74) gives 5.11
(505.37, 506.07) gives 5.1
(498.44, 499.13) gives 5.05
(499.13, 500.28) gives 5.14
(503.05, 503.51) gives 5.16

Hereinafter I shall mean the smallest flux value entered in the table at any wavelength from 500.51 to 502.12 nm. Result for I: 4.845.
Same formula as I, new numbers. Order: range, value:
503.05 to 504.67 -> 4.913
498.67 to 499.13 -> 5.052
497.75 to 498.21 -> 5.034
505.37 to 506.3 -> 5.058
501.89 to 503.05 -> 4.897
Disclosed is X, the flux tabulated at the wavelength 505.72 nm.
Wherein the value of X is 5.138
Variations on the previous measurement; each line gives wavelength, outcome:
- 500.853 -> 4.971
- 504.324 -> 4.952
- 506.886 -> 4.933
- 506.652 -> 5.092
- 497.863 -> 5.034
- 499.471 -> 5.127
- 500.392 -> 4.904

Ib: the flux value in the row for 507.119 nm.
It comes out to 4.832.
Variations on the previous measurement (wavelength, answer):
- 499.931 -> 5.111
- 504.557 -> 4.913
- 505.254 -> 4.97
